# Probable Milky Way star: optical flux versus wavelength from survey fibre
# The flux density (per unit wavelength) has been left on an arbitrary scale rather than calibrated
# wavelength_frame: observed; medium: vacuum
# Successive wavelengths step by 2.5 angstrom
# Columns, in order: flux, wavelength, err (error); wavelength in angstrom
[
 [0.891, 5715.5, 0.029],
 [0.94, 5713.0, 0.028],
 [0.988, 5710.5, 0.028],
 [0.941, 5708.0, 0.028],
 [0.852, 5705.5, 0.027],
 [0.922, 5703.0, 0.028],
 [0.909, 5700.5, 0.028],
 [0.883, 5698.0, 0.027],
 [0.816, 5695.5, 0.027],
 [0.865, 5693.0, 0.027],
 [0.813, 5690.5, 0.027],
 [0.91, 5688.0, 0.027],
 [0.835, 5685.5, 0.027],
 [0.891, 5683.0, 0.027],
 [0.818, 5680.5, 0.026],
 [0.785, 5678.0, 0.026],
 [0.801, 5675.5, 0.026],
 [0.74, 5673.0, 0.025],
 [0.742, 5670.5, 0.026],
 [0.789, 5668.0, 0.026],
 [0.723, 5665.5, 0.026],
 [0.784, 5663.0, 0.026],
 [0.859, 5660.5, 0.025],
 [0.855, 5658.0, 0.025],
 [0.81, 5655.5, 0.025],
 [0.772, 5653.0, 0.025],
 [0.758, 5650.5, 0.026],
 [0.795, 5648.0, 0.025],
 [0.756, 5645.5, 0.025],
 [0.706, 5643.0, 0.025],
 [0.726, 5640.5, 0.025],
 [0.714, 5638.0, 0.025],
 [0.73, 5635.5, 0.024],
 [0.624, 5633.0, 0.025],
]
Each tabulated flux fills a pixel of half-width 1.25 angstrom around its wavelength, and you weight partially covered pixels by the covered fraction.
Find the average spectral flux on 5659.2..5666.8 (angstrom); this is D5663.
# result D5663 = 0.789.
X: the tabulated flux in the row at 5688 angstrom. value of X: 0.91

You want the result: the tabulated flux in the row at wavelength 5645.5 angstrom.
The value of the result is 0.756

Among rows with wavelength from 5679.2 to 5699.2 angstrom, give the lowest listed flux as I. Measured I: 0.813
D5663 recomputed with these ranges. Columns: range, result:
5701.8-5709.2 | 0.905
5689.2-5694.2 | 0.839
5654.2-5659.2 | 0.832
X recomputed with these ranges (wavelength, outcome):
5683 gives 0.891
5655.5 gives 0.81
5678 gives 0.785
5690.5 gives 0.813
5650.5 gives 0.758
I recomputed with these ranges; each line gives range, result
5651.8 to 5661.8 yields 0.772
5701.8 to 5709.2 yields 0.852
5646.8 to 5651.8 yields 0.758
